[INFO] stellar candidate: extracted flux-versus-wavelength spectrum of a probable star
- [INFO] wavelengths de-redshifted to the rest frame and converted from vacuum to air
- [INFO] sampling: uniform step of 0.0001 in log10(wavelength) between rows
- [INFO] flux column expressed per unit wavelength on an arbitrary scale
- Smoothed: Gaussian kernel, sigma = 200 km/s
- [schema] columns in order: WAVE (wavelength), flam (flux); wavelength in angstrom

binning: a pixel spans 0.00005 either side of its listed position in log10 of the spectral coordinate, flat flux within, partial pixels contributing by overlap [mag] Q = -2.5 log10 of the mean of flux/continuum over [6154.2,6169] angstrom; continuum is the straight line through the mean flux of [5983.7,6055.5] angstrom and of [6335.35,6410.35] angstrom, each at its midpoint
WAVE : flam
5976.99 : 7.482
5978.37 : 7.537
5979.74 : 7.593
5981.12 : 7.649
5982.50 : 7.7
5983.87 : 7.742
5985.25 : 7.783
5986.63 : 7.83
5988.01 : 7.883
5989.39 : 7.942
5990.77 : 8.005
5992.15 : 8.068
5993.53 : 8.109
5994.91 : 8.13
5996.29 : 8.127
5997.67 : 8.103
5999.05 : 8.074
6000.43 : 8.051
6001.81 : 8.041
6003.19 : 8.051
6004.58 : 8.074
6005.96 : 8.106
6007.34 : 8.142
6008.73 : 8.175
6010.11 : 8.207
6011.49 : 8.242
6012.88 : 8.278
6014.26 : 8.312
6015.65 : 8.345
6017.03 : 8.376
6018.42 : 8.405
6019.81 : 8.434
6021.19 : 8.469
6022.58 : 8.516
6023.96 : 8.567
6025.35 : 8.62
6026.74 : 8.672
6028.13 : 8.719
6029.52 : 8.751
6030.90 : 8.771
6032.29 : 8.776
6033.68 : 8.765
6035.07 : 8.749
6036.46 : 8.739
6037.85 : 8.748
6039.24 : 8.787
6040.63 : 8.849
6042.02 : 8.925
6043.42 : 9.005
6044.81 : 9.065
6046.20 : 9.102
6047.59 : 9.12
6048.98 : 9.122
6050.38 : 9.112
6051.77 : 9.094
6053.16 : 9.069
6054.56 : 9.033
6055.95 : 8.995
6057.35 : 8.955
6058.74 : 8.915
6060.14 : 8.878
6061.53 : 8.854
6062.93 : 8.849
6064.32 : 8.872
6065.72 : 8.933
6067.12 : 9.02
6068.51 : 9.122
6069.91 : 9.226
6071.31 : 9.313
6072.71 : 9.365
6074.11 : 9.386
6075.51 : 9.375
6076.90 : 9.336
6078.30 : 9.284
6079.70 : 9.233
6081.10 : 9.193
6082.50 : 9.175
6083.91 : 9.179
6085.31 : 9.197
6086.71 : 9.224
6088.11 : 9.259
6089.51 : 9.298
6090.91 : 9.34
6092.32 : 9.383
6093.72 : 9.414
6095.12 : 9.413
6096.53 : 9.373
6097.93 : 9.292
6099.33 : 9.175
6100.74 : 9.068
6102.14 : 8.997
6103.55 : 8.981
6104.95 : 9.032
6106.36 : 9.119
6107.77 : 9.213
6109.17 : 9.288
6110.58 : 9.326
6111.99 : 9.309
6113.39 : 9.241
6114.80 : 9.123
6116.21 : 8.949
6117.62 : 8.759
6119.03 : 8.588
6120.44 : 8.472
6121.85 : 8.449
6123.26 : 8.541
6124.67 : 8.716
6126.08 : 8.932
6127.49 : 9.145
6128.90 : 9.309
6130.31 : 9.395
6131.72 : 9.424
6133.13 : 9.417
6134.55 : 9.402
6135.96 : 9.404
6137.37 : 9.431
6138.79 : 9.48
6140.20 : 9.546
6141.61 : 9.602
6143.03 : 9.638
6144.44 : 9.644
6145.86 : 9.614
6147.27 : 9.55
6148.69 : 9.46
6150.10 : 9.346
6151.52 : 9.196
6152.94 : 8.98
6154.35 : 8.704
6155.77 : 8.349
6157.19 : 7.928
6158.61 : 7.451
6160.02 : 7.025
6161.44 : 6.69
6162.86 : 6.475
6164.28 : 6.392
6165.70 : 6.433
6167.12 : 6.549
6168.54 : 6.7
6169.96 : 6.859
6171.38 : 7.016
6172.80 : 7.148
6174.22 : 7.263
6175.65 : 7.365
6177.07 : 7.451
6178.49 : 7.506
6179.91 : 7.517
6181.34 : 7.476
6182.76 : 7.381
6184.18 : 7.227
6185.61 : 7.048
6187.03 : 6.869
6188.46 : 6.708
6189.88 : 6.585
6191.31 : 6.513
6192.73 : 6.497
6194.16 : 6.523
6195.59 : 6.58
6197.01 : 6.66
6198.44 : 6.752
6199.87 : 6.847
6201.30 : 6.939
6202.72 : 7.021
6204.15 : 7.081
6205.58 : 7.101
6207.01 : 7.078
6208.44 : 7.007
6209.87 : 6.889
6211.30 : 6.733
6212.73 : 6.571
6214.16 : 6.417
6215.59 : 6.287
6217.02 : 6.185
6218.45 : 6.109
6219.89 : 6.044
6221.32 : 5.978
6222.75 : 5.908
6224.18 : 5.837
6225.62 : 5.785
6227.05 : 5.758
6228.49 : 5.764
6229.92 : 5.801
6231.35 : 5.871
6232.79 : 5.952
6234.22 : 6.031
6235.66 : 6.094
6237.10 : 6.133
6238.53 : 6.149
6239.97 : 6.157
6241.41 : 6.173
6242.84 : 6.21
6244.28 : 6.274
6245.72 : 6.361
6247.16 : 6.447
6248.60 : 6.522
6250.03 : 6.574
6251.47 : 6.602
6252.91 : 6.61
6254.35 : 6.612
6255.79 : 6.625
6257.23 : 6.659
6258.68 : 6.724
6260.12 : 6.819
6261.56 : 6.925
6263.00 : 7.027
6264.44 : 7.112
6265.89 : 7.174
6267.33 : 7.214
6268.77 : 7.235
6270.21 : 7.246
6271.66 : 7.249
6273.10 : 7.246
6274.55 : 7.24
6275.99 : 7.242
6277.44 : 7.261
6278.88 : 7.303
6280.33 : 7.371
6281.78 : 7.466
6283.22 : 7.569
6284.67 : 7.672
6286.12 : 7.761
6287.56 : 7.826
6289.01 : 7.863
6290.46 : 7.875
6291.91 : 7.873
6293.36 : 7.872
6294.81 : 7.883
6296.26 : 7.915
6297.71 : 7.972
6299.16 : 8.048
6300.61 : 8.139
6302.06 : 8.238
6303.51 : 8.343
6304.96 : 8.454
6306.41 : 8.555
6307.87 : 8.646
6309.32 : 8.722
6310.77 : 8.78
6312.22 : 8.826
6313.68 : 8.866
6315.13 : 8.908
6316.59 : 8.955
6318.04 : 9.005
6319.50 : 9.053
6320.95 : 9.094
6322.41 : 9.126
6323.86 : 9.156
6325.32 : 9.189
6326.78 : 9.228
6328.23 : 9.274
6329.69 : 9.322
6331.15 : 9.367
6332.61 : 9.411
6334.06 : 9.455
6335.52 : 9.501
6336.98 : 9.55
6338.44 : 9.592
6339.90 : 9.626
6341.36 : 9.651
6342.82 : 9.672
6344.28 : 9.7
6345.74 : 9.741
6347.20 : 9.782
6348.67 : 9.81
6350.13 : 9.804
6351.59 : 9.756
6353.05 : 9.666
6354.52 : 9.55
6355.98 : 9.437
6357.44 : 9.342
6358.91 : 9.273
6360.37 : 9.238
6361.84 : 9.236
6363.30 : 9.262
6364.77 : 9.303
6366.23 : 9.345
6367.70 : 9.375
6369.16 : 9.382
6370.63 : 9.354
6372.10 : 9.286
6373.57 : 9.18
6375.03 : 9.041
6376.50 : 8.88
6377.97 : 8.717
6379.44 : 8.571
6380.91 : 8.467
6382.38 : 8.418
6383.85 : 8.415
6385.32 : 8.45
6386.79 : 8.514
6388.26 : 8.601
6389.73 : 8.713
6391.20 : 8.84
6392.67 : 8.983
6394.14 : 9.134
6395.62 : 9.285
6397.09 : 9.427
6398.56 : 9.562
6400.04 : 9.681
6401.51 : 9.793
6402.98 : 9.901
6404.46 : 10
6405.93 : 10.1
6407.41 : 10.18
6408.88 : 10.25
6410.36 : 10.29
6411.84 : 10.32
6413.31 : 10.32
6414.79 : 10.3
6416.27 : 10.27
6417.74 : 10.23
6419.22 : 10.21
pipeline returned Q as 0.24 mag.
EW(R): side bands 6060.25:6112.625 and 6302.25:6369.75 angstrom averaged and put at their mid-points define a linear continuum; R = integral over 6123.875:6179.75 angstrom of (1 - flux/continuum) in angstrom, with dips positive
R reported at 5.3 angstrom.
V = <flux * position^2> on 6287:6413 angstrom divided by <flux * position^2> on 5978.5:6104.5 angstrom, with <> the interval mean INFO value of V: 1.15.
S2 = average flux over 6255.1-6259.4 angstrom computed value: 6.66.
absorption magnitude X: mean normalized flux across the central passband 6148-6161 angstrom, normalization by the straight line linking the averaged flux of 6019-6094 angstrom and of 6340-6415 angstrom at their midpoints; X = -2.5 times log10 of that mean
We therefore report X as 0.08 mag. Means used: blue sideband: 9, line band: 8.46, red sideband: 9.39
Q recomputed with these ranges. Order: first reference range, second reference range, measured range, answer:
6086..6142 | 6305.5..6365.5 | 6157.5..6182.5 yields 0.29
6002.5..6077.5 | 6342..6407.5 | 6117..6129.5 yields 0.02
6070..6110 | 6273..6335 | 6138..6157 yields -0.03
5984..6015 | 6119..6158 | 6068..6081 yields -0.08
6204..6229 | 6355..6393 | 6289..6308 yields -0.05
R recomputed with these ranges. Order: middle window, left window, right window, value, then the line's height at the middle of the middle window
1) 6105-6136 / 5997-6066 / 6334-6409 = -0.9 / 8.82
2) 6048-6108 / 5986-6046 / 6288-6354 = -4.5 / 8.52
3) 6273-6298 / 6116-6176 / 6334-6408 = 3.8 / 8.98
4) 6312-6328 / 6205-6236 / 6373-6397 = -2.6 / 7.77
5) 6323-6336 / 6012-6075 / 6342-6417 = 0.0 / 9.33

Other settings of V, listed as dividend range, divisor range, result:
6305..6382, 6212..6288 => 1.44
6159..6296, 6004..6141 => 0.80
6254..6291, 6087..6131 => 0.84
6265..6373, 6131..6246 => 1.26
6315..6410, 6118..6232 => 1.31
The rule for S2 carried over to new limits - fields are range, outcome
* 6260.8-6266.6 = 7.06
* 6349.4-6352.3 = 9.79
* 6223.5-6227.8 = 5.78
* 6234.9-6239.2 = 6.12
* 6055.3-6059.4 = 8.95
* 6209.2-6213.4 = 6.73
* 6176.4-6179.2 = 7.49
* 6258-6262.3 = 6.83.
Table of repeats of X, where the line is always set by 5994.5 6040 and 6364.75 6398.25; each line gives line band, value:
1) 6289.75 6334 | 0.02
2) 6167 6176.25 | 0.23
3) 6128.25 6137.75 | -0.10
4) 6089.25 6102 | -0.09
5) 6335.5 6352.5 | -0.09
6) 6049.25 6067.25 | -0.06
